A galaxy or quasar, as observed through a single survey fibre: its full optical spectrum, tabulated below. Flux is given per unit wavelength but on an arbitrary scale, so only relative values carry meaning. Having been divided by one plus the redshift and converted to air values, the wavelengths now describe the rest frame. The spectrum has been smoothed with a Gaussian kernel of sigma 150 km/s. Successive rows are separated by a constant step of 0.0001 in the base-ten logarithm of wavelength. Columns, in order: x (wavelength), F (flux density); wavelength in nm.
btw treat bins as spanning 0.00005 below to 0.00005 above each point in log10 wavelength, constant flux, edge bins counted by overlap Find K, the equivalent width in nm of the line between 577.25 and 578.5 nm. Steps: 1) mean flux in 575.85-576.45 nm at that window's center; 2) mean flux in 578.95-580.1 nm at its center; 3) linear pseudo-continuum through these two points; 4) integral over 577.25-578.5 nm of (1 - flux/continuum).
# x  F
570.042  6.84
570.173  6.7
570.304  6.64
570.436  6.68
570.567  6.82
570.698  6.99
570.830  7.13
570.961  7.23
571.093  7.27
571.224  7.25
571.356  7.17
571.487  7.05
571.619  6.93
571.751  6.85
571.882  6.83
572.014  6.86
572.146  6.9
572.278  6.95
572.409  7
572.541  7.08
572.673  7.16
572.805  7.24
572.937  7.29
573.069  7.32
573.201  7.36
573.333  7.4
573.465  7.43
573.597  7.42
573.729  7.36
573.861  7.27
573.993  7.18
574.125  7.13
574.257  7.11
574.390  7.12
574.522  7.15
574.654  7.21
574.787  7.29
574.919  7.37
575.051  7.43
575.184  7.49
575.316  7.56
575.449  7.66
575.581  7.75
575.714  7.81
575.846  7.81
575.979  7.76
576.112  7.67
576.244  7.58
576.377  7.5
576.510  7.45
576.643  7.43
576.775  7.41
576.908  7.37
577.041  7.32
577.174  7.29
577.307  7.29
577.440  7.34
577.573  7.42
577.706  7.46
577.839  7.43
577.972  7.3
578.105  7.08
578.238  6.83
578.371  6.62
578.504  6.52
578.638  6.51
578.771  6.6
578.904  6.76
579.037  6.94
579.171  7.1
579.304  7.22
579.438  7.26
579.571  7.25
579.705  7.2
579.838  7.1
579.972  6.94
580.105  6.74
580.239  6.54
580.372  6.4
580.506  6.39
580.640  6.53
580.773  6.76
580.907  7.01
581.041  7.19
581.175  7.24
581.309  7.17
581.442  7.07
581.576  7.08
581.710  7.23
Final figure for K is 0.03 nm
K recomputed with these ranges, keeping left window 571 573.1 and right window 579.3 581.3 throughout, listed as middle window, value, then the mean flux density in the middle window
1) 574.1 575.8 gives -0.09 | 7.4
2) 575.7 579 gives -0.13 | 7.25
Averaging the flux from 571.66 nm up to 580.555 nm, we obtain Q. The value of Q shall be 7.19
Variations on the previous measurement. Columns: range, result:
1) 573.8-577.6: 7.42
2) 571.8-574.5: 7.17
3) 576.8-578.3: 7.29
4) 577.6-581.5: 6.94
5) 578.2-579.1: 6.68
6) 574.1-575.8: 7.4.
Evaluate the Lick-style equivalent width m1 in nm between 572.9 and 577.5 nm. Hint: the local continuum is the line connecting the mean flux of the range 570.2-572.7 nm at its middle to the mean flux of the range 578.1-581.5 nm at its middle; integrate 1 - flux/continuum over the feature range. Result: -0.31 nm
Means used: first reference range 6.98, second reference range 6.88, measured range 7.41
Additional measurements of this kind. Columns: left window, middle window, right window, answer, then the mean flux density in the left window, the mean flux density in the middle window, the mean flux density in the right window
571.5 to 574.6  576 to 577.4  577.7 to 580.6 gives -0.09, 7.14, 7.44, 6.9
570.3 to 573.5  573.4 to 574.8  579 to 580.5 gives -0.04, 7.08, 7.24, 6.95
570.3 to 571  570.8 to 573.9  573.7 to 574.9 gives -0.04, 6.93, 7.16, 7.21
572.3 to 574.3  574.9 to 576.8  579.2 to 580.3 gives -0.11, 7.25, 7.59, 7.04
